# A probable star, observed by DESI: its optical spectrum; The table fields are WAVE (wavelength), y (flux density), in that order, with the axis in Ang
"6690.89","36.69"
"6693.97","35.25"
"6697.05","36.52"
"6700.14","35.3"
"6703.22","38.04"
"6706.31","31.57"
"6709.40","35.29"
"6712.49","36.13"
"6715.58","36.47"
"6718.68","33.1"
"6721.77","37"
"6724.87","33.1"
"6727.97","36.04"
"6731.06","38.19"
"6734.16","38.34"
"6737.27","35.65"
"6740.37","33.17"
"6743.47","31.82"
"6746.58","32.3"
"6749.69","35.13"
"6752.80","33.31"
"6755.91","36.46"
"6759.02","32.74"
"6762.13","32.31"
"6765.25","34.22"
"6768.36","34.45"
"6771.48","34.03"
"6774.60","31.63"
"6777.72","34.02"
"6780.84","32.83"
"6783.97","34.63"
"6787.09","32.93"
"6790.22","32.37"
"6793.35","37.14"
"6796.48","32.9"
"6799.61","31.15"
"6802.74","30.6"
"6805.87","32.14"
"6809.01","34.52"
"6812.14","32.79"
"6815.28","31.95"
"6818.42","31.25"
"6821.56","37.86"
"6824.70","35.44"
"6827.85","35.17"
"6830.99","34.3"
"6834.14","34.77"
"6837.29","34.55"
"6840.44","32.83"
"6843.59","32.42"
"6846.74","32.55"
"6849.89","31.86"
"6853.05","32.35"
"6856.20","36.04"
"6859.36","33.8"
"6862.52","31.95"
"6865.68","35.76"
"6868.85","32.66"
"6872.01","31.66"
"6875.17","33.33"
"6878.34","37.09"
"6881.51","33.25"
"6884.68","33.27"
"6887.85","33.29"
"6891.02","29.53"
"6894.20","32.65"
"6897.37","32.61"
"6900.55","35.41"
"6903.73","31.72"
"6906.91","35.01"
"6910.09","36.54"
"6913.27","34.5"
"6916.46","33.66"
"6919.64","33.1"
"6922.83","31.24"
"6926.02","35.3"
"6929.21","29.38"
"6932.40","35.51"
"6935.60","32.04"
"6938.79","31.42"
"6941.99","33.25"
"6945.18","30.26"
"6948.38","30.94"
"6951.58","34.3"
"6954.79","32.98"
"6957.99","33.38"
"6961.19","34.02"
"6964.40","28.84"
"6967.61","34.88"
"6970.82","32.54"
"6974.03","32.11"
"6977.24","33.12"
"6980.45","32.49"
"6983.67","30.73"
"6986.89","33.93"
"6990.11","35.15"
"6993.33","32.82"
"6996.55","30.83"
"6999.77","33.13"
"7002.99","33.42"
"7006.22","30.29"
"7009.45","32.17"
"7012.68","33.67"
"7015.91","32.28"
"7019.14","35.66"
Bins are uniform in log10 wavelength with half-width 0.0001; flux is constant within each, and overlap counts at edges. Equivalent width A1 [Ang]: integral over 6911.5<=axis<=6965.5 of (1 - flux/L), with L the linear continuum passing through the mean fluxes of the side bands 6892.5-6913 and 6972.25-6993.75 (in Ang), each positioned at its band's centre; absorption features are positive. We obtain 1.40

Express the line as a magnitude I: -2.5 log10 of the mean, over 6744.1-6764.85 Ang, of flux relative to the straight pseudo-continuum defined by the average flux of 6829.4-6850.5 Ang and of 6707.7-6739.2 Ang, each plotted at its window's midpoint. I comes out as 0.05 mag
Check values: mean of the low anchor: 35.9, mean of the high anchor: 33.4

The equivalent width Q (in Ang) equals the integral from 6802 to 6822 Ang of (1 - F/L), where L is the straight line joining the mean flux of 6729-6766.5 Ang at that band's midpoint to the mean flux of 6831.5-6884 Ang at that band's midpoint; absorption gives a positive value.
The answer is 0.7 Ang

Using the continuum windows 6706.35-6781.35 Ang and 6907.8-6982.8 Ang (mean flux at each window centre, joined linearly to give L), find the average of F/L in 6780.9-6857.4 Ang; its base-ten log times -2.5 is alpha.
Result 0.01 mag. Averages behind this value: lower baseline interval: 34.5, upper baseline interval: 32.9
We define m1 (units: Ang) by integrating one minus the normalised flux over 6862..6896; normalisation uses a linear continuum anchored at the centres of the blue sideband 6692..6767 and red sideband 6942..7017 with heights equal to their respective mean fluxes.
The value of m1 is 0.3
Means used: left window 34.9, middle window 33.2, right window 32.6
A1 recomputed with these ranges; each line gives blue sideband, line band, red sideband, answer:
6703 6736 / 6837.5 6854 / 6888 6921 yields 0.8 Ang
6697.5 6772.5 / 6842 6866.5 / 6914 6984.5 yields 0.2 Ang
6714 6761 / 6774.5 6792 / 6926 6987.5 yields 0.6 Ang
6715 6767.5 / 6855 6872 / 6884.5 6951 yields -0.2 Ang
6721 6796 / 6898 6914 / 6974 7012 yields -0.6 Ang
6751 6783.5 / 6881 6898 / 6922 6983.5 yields 0.3 Ang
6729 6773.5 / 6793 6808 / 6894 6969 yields 0.7 Ang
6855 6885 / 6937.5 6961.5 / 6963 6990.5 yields 0.3 Ang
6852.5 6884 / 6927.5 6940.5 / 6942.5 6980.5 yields 0.3 Ang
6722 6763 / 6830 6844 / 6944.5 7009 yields 0.0 Ang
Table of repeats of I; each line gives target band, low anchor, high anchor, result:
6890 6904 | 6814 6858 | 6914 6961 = 0.02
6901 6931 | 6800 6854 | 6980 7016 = -0.02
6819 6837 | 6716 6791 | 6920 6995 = -0.05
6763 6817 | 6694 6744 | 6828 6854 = 0.03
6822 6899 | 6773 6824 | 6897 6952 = -0.01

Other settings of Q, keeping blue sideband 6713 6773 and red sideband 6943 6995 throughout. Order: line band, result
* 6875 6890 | -0.2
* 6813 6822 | 0.2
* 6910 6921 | -0.4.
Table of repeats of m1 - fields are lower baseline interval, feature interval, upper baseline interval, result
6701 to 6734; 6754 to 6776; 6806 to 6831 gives 0.7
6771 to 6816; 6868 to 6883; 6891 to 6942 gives -0.2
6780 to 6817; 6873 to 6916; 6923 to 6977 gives -1.3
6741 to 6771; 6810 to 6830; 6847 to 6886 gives -0.3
